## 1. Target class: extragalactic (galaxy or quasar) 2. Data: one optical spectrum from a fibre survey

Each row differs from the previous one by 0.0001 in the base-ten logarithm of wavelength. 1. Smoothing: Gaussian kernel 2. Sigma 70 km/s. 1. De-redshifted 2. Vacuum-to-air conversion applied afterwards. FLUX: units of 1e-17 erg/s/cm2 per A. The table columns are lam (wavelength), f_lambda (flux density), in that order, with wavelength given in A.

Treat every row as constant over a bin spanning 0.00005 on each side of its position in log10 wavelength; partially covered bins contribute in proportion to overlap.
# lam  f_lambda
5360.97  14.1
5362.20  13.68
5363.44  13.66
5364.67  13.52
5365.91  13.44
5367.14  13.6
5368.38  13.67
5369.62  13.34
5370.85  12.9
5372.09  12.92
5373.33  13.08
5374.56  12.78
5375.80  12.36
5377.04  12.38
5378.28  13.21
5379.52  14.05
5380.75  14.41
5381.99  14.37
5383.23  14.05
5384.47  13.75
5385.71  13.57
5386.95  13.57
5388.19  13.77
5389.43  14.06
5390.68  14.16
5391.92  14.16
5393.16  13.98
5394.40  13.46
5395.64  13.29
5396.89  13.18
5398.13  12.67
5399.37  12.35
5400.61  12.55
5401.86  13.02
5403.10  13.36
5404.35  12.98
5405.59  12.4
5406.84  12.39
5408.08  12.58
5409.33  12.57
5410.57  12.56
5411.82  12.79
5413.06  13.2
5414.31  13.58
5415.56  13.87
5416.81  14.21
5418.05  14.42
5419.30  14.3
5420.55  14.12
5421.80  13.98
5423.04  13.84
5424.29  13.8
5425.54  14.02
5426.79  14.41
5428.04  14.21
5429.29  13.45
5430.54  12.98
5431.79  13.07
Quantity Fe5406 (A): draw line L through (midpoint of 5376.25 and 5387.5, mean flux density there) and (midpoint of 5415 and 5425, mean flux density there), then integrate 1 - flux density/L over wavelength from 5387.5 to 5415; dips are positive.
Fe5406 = 1.47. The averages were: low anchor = 13.7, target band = 13.1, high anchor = 14.1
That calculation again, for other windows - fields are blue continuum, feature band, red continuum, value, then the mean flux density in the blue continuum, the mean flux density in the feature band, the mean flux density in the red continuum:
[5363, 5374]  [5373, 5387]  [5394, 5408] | -0.32 A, 13.3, 13.5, 12.9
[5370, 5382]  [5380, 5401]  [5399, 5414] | -1.02 A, 13.2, 13.6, 12.8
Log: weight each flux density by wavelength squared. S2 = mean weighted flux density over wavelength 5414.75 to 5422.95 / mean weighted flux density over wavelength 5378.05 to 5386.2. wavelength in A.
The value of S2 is 1.0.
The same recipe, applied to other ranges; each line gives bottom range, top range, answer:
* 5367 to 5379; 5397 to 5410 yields 0.99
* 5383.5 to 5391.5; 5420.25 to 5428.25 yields 1.03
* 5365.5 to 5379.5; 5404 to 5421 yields 1.03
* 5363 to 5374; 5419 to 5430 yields 1.07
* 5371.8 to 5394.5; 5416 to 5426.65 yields 1.05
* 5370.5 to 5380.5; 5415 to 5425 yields 1.10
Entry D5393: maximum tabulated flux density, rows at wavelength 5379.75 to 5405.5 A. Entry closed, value 14.41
